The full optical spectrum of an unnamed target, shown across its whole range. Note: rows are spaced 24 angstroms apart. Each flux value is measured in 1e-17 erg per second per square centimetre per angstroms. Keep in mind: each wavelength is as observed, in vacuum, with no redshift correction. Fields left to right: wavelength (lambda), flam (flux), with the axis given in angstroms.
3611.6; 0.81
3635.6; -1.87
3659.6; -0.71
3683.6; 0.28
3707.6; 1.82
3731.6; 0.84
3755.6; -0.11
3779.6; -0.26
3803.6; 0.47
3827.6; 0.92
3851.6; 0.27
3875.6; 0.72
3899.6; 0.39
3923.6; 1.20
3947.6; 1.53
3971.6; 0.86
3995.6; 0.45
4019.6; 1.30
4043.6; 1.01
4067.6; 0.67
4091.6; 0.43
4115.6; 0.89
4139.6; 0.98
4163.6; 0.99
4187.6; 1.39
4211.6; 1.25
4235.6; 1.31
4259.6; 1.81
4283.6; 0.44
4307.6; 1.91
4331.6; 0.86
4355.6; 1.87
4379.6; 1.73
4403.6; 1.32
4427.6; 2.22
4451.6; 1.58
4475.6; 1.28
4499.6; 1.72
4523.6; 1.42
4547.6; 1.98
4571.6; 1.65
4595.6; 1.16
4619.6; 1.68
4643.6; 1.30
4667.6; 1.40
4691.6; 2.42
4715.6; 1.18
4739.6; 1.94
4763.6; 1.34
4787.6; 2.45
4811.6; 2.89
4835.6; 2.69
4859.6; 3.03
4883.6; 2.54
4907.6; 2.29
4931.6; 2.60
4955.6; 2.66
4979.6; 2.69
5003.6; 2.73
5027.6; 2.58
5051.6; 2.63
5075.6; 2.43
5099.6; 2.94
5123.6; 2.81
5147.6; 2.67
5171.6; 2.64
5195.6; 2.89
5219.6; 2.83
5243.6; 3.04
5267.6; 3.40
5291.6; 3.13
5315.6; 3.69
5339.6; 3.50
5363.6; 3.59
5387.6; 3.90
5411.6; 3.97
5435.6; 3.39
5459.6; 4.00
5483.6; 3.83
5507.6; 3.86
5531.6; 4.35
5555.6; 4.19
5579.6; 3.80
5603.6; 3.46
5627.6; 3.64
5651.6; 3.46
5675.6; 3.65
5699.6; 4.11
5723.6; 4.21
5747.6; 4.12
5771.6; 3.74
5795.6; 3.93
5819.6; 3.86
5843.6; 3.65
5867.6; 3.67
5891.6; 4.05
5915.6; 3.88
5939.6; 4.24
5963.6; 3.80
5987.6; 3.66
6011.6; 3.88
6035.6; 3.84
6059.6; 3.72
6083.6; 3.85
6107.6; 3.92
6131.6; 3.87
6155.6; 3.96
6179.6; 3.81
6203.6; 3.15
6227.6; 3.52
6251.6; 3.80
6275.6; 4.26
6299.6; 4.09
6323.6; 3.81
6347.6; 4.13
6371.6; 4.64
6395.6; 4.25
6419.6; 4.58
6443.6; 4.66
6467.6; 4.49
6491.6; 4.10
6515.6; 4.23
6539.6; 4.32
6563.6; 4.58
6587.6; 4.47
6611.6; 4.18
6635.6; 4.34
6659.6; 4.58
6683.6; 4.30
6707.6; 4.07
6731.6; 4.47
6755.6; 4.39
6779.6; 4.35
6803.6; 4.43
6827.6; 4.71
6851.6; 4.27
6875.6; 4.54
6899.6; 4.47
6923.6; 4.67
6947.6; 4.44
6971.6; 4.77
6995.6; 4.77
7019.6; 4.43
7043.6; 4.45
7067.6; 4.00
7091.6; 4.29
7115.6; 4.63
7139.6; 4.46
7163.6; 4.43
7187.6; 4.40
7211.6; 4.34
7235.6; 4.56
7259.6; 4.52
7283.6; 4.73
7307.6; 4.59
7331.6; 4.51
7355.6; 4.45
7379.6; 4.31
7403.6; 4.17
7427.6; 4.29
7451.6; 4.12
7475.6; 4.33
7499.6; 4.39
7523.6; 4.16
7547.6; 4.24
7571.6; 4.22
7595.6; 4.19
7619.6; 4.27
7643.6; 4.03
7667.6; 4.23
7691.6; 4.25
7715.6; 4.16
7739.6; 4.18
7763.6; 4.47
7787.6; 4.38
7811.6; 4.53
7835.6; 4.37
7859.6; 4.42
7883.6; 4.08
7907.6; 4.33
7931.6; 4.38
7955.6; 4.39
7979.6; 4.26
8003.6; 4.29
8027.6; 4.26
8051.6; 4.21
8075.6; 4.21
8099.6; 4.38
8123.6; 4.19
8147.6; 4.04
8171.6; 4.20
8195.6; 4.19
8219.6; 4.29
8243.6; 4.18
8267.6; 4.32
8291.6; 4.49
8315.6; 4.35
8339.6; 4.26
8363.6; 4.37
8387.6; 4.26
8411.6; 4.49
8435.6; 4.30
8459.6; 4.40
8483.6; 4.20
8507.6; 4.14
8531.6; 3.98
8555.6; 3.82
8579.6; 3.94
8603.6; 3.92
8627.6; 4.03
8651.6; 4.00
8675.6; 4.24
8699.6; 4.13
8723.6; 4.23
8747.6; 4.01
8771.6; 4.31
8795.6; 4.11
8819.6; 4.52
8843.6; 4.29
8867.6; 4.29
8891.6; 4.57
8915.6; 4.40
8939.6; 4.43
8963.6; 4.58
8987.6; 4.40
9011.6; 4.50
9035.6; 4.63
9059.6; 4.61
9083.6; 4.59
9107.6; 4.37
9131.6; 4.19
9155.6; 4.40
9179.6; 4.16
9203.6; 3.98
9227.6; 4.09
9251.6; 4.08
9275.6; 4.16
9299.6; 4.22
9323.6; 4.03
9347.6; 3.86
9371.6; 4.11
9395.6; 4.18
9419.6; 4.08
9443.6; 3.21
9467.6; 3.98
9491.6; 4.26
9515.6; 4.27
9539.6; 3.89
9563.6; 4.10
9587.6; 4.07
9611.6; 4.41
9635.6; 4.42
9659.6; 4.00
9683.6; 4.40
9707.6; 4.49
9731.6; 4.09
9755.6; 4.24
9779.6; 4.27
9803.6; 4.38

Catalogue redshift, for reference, 0.200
